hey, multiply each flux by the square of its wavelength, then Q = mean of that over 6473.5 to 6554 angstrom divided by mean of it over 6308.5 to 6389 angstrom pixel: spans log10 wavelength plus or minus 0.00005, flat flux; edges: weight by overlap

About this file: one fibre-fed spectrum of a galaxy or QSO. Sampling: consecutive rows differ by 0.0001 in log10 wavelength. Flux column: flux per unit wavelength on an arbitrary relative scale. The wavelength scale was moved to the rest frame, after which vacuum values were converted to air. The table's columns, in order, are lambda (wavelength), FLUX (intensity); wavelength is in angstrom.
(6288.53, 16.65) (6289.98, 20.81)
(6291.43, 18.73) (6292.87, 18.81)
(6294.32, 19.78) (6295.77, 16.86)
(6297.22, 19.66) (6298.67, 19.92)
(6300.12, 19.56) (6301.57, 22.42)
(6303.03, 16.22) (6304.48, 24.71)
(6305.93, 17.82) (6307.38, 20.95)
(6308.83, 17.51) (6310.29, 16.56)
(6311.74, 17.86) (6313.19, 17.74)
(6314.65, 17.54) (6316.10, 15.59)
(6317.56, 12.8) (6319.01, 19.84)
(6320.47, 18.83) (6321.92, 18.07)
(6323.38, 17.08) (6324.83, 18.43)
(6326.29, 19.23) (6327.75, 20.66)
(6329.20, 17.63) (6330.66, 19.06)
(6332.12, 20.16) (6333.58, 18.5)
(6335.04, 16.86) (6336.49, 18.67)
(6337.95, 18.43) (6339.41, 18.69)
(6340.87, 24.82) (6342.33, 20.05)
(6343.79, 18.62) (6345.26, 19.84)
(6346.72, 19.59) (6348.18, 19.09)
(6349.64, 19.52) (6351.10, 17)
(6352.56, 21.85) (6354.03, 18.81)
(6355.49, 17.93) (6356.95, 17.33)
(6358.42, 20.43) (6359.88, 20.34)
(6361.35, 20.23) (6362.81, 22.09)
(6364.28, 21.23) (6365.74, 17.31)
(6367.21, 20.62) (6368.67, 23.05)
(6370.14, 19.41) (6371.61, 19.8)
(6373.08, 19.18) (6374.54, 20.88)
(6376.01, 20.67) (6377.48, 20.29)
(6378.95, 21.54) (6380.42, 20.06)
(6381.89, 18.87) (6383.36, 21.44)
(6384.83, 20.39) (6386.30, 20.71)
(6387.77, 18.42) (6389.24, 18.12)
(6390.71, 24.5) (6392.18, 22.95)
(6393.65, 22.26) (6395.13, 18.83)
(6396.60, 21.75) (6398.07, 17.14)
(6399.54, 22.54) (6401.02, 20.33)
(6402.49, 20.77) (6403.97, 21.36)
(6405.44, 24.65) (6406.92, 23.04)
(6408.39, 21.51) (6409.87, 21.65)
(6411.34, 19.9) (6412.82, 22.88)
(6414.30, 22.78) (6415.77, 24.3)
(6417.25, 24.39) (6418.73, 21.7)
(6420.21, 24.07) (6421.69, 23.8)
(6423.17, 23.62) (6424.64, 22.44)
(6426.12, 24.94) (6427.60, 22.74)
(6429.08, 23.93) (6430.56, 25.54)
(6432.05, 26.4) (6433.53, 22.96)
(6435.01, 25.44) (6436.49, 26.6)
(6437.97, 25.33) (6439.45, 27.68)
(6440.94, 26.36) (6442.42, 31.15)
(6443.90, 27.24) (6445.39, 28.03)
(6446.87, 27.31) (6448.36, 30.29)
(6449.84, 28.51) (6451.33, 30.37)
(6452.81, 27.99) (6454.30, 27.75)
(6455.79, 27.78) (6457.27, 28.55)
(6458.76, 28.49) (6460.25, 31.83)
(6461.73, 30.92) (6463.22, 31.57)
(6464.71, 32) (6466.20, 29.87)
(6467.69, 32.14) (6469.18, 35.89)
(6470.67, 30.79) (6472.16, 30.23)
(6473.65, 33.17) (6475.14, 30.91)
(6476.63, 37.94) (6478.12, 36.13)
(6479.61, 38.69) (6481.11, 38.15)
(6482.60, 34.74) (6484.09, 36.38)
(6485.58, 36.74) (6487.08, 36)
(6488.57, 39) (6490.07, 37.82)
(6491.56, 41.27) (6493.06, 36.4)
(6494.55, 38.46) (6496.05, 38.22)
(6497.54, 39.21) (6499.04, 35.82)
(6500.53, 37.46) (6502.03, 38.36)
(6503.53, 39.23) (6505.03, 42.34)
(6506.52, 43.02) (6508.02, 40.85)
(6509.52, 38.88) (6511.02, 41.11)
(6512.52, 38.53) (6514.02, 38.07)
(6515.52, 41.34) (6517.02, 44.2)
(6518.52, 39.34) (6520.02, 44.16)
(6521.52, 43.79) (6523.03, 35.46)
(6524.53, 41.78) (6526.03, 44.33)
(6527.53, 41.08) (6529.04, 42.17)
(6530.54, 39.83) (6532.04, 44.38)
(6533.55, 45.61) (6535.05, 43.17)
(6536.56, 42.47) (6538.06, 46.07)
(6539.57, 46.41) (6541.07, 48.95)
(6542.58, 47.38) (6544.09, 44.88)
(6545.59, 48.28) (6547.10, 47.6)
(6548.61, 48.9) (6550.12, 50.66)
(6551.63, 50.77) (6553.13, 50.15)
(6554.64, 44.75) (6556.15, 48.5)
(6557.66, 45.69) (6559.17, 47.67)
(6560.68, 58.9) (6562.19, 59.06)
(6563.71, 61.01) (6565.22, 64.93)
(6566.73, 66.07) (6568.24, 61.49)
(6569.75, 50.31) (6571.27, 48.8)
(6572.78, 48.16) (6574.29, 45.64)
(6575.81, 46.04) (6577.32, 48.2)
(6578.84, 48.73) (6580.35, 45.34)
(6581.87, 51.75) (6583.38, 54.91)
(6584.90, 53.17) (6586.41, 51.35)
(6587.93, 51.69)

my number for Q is 2.3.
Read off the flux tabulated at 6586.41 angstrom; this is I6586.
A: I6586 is 51.35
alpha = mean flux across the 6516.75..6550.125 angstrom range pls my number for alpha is 44.2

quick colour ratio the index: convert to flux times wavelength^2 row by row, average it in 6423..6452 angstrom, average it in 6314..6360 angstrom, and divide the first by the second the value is 1.5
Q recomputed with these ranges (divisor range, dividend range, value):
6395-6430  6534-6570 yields 2.38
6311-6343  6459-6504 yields 2.01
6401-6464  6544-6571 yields 2.14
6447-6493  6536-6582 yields 1.57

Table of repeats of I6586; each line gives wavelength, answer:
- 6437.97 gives 25.33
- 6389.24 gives 18.12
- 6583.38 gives 54.91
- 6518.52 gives 39.34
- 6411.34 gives 19.9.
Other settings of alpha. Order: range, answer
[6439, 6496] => 32.6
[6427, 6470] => 28.3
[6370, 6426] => 21.5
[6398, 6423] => 22.3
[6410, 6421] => 22.8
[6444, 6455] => 28.5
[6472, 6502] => 36.8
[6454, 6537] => 37.4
